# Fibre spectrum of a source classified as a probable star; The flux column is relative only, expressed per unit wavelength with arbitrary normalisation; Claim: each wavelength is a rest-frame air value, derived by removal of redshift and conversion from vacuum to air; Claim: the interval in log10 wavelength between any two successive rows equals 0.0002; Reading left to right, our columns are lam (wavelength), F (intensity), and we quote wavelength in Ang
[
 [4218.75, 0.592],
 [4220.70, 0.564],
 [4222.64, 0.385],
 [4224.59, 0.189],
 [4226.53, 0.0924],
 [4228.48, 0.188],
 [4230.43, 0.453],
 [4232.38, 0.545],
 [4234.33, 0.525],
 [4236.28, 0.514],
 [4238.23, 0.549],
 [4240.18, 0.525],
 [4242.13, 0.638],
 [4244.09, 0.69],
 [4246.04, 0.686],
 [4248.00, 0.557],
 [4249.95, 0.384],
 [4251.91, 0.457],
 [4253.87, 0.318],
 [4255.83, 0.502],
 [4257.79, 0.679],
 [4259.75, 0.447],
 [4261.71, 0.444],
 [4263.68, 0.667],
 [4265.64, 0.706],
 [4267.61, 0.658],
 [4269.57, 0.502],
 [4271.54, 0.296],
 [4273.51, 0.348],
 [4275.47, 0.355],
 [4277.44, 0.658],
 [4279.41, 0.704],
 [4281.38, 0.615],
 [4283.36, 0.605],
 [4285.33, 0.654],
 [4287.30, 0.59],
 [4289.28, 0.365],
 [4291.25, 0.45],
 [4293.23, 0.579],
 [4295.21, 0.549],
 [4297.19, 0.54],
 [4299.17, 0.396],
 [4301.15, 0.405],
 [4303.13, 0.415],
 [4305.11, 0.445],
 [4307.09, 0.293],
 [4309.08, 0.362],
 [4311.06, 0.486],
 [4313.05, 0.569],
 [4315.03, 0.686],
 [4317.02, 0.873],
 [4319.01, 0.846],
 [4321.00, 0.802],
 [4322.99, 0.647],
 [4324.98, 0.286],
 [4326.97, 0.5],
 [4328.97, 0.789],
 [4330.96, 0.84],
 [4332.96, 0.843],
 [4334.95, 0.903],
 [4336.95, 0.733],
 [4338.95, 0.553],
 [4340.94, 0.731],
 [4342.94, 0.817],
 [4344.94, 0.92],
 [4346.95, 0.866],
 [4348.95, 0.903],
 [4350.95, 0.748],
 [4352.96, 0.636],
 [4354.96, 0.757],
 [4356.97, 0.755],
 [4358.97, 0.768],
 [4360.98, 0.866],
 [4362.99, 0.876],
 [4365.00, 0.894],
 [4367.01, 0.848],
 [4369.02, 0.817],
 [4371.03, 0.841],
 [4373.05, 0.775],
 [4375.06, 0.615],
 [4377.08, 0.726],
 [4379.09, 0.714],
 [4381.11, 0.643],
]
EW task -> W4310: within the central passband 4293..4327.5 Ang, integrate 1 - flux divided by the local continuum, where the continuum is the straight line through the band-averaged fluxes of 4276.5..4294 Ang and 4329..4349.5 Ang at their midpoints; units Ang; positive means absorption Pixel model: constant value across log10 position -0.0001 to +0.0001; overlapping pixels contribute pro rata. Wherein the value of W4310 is 7.5 Ang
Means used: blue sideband 0.58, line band 0.537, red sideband 0.808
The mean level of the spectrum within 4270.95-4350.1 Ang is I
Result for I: 0.608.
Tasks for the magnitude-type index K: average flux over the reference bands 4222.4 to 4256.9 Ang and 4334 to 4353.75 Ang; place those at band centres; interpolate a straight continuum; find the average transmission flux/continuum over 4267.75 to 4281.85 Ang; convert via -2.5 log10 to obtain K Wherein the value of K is 0.13 mag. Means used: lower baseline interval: 0.458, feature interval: 0.503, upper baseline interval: 0.782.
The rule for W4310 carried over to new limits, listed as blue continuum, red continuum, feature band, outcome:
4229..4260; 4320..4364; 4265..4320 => 8.9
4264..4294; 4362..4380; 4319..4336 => -0.9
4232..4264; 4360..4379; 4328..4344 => -1.1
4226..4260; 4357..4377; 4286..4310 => 6.7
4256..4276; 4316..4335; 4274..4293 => 0.8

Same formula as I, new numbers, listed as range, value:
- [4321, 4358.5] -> 0.737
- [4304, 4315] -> 0.453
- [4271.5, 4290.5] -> 0.529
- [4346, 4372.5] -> 0.813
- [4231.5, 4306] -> 0.525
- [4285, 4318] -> 0.506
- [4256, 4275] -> 0.522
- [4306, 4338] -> 0.653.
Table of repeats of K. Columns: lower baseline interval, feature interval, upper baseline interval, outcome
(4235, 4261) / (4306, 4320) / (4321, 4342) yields 0.122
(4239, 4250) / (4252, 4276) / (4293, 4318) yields 0.149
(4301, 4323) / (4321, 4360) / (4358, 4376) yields -0.064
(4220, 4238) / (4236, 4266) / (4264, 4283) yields -0.177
